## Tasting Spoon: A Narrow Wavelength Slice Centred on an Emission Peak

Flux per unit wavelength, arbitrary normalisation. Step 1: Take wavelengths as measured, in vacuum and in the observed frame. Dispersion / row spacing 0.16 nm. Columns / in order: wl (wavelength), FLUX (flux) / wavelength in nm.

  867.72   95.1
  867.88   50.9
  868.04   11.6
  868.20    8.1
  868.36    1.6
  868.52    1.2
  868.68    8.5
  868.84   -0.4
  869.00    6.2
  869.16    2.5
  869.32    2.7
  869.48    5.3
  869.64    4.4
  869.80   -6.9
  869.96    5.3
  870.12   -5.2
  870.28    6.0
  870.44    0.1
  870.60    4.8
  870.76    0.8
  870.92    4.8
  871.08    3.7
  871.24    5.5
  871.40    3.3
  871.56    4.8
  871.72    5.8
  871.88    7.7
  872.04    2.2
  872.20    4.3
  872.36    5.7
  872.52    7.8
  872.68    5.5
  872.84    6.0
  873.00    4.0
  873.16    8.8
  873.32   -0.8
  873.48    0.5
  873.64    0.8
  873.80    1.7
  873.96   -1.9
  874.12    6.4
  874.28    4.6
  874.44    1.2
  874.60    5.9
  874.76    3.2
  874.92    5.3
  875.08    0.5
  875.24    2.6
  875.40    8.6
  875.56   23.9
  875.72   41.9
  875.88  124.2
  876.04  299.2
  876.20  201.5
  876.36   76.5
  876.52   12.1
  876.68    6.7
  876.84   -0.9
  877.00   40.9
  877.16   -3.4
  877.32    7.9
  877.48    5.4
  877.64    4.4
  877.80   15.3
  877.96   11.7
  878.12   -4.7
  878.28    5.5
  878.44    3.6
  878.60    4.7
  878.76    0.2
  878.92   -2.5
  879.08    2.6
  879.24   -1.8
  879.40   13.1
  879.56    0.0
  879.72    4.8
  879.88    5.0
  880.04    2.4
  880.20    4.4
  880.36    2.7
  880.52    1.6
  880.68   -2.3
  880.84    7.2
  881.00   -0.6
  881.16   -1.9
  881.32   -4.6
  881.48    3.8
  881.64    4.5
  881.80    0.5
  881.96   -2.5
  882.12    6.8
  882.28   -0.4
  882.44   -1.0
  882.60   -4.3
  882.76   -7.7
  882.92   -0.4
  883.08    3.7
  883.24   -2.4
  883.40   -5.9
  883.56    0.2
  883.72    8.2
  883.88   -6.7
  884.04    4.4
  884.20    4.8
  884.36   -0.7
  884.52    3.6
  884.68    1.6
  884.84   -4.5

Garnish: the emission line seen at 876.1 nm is [O III] 5007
